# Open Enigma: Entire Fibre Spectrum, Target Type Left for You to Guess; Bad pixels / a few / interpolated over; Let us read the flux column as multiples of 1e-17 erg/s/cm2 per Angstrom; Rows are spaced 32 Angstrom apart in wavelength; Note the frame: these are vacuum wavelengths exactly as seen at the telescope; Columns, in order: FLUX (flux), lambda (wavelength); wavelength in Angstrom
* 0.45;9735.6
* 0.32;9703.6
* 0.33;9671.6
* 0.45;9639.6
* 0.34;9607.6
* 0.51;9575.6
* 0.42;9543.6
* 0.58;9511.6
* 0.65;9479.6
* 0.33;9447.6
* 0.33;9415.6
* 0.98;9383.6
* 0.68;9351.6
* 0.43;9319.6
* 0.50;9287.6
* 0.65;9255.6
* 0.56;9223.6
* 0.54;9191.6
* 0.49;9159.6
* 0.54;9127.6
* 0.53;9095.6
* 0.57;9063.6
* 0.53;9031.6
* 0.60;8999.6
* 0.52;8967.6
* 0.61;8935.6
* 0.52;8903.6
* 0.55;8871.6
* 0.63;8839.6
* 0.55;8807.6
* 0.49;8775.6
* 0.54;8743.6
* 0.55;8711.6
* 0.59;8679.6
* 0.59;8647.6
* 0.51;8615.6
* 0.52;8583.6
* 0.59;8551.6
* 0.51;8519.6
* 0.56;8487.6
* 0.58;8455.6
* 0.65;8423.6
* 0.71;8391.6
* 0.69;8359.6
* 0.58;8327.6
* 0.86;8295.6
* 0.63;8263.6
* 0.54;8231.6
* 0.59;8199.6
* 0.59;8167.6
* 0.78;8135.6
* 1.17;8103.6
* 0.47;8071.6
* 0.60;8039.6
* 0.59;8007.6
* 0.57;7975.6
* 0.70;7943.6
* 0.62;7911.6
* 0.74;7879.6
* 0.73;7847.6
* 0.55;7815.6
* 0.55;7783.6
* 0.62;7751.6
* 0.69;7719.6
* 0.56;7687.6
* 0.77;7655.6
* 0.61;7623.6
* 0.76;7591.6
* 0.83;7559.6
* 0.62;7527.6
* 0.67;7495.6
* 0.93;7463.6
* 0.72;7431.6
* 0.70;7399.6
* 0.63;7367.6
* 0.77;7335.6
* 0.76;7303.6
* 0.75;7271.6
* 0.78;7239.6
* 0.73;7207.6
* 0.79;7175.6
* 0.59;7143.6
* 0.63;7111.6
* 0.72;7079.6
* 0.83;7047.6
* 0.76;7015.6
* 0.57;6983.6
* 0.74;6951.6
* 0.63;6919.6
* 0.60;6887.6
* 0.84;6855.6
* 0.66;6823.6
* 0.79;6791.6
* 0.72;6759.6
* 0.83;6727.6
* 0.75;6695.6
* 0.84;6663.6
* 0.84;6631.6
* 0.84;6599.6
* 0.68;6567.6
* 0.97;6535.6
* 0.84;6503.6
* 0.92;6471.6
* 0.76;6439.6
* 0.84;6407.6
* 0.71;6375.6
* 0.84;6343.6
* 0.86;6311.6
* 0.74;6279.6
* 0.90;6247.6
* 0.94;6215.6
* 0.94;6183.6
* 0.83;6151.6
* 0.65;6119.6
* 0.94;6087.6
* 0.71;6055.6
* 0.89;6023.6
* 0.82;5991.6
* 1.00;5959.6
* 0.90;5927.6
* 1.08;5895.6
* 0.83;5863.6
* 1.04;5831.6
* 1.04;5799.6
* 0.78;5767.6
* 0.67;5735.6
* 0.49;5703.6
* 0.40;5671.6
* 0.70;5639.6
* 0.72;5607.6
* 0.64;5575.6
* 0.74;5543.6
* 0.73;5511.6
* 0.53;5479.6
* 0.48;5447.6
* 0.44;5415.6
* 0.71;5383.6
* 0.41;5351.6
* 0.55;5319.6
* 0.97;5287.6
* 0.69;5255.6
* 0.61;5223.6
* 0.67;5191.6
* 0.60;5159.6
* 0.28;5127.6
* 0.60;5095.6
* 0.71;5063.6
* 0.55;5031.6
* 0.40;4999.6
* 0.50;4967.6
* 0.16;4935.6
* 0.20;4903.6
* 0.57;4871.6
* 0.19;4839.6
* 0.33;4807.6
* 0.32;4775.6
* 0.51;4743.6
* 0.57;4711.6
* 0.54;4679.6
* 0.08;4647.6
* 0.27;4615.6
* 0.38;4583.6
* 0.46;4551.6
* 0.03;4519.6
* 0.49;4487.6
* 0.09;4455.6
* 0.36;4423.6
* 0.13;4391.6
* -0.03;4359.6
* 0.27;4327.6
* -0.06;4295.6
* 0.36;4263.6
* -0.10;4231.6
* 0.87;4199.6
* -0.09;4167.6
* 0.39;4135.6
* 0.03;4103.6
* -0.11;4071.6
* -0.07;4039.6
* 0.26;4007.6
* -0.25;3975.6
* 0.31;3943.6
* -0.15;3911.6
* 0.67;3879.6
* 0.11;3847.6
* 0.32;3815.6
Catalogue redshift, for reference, 0.235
